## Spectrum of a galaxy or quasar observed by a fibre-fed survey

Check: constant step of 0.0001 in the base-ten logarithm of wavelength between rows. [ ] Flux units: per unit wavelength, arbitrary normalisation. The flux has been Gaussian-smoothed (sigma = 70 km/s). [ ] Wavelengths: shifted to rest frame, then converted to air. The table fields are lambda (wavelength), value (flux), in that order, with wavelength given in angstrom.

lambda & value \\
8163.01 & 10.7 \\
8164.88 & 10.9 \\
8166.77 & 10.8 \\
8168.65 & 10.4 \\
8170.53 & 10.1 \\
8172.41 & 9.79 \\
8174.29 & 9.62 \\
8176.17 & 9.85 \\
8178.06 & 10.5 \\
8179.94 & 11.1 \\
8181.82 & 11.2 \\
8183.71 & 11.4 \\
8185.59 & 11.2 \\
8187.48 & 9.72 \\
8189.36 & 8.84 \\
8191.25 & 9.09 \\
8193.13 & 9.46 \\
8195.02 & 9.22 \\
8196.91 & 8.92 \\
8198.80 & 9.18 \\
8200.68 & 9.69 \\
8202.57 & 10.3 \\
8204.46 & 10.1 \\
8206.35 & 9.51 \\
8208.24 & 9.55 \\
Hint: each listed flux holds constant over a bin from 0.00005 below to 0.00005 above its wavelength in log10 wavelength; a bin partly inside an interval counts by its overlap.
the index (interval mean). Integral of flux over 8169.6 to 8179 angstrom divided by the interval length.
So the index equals 9.97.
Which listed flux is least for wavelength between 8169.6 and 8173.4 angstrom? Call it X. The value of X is 9.79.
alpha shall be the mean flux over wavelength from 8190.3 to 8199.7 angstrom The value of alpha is 9.17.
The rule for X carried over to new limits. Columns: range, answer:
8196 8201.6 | 8.92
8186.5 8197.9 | 8.84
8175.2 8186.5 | 9.85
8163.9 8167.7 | 10.8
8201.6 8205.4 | 10.1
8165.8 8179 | 9.62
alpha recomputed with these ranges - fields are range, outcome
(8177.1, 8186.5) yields 11.1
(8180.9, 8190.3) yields 10.5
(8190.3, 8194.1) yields 9.27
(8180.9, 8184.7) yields 11.3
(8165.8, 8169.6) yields 10.6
